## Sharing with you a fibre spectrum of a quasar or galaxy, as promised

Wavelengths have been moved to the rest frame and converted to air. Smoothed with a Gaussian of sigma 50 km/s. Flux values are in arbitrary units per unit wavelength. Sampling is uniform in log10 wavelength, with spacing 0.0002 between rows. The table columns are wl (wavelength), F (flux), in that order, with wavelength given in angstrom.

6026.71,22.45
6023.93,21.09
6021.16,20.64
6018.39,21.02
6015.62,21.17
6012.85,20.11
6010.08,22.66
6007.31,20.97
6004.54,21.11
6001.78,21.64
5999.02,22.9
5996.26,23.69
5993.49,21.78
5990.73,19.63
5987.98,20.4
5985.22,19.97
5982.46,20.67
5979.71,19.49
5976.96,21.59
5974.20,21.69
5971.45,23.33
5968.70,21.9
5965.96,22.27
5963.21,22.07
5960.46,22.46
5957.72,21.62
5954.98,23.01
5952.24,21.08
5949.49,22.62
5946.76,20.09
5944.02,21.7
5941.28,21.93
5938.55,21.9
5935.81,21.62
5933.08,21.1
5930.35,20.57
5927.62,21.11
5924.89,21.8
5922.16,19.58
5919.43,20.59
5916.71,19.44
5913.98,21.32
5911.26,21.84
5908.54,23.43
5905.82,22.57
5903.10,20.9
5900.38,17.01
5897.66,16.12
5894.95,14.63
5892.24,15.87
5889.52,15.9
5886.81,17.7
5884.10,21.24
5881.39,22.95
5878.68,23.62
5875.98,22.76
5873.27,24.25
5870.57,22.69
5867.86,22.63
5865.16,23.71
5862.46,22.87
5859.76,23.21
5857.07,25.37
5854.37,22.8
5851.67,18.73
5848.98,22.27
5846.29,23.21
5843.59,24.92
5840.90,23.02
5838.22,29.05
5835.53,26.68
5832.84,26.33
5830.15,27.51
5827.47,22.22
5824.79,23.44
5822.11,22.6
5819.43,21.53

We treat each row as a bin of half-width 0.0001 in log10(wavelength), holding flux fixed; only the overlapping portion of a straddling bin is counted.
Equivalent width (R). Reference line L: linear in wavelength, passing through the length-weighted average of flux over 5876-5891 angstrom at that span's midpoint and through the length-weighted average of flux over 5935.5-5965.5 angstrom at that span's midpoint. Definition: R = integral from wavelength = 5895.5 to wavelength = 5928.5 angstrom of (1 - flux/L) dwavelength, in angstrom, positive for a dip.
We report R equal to 1.2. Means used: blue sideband 20.5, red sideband 21.8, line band 20.3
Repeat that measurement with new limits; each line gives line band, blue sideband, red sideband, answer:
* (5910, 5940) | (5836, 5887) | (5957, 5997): 1.68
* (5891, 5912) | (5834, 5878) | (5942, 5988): 3.48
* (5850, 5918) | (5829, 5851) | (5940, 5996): 8.44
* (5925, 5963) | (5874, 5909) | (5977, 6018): -2.35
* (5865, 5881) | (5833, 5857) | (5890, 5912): -1.34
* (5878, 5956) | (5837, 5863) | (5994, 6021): 7.89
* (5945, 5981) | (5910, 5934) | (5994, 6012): -0.58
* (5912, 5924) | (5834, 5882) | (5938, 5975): 1.19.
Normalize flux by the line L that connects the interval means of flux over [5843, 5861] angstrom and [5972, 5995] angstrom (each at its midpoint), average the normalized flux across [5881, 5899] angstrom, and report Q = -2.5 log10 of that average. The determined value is 0.26 mag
